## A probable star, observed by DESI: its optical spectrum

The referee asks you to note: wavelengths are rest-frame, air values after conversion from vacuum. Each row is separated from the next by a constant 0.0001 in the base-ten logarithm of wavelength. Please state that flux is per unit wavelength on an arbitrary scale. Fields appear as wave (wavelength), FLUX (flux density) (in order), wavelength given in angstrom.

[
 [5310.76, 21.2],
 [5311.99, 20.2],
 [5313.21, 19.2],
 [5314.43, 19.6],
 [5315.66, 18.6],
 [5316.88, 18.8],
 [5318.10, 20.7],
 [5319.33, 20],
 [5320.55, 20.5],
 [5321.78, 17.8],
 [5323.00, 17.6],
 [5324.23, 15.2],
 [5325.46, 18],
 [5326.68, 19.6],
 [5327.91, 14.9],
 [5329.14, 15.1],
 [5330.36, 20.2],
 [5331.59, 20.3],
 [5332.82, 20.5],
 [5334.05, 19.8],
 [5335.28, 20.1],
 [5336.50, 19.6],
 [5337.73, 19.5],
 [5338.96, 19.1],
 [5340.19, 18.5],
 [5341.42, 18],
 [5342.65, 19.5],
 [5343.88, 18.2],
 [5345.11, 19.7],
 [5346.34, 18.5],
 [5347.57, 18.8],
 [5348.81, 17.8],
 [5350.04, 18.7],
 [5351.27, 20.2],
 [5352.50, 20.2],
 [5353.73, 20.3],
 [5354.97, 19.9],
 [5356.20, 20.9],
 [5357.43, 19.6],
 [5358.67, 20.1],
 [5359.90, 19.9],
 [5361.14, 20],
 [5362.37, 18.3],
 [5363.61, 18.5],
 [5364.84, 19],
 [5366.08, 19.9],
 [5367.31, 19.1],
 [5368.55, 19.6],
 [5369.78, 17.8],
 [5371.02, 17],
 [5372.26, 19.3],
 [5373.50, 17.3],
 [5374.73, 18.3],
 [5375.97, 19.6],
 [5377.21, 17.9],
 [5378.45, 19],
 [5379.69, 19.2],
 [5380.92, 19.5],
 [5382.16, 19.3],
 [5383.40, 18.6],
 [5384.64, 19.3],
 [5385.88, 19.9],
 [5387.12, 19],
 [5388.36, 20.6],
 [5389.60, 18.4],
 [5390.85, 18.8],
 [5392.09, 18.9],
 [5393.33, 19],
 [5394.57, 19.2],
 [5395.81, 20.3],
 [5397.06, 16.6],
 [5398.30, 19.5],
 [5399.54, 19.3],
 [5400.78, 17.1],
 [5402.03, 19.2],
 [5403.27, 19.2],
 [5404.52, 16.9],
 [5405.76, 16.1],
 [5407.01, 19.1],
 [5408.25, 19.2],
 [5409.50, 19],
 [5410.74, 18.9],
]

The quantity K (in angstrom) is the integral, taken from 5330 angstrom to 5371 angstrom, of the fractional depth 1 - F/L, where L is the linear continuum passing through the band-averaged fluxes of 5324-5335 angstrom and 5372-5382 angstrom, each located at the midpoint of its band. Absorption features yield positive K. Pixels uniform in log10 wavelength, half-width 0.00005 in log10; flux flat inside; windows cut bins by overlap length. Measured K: -1.8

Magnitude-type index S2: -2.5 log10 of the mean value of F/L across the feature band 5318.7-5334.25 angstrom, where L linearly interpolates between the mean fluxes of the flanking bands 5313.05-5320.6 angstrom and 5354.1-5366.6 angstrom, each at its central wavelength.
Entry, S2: 0.07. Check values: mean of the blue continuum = 19.6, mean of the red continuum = 19.6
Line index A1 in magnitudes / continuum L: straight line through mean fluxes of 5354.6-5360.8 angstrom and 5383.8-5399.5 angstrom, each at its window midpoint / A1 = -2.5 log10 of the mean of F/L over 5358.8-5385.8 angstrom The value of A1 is 0.04 mag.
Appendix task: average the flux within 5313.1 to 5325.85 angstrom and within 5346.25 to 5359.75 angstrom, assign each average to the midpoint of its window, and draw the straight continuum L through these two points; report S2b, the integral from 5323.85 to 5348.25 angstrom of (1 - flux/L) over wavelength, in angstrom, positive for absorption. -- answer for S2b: 0.60 angstrom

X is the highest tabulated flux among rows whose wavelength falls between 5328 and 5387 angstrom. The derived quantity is 20.9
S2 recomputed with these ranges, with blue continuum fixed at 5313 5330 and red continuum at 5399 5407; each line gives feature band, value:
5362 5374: -0.03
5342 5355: -0.06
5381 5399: -0.06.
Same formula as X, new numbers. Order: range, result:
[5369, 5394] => 20.6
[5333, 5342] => 20.1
